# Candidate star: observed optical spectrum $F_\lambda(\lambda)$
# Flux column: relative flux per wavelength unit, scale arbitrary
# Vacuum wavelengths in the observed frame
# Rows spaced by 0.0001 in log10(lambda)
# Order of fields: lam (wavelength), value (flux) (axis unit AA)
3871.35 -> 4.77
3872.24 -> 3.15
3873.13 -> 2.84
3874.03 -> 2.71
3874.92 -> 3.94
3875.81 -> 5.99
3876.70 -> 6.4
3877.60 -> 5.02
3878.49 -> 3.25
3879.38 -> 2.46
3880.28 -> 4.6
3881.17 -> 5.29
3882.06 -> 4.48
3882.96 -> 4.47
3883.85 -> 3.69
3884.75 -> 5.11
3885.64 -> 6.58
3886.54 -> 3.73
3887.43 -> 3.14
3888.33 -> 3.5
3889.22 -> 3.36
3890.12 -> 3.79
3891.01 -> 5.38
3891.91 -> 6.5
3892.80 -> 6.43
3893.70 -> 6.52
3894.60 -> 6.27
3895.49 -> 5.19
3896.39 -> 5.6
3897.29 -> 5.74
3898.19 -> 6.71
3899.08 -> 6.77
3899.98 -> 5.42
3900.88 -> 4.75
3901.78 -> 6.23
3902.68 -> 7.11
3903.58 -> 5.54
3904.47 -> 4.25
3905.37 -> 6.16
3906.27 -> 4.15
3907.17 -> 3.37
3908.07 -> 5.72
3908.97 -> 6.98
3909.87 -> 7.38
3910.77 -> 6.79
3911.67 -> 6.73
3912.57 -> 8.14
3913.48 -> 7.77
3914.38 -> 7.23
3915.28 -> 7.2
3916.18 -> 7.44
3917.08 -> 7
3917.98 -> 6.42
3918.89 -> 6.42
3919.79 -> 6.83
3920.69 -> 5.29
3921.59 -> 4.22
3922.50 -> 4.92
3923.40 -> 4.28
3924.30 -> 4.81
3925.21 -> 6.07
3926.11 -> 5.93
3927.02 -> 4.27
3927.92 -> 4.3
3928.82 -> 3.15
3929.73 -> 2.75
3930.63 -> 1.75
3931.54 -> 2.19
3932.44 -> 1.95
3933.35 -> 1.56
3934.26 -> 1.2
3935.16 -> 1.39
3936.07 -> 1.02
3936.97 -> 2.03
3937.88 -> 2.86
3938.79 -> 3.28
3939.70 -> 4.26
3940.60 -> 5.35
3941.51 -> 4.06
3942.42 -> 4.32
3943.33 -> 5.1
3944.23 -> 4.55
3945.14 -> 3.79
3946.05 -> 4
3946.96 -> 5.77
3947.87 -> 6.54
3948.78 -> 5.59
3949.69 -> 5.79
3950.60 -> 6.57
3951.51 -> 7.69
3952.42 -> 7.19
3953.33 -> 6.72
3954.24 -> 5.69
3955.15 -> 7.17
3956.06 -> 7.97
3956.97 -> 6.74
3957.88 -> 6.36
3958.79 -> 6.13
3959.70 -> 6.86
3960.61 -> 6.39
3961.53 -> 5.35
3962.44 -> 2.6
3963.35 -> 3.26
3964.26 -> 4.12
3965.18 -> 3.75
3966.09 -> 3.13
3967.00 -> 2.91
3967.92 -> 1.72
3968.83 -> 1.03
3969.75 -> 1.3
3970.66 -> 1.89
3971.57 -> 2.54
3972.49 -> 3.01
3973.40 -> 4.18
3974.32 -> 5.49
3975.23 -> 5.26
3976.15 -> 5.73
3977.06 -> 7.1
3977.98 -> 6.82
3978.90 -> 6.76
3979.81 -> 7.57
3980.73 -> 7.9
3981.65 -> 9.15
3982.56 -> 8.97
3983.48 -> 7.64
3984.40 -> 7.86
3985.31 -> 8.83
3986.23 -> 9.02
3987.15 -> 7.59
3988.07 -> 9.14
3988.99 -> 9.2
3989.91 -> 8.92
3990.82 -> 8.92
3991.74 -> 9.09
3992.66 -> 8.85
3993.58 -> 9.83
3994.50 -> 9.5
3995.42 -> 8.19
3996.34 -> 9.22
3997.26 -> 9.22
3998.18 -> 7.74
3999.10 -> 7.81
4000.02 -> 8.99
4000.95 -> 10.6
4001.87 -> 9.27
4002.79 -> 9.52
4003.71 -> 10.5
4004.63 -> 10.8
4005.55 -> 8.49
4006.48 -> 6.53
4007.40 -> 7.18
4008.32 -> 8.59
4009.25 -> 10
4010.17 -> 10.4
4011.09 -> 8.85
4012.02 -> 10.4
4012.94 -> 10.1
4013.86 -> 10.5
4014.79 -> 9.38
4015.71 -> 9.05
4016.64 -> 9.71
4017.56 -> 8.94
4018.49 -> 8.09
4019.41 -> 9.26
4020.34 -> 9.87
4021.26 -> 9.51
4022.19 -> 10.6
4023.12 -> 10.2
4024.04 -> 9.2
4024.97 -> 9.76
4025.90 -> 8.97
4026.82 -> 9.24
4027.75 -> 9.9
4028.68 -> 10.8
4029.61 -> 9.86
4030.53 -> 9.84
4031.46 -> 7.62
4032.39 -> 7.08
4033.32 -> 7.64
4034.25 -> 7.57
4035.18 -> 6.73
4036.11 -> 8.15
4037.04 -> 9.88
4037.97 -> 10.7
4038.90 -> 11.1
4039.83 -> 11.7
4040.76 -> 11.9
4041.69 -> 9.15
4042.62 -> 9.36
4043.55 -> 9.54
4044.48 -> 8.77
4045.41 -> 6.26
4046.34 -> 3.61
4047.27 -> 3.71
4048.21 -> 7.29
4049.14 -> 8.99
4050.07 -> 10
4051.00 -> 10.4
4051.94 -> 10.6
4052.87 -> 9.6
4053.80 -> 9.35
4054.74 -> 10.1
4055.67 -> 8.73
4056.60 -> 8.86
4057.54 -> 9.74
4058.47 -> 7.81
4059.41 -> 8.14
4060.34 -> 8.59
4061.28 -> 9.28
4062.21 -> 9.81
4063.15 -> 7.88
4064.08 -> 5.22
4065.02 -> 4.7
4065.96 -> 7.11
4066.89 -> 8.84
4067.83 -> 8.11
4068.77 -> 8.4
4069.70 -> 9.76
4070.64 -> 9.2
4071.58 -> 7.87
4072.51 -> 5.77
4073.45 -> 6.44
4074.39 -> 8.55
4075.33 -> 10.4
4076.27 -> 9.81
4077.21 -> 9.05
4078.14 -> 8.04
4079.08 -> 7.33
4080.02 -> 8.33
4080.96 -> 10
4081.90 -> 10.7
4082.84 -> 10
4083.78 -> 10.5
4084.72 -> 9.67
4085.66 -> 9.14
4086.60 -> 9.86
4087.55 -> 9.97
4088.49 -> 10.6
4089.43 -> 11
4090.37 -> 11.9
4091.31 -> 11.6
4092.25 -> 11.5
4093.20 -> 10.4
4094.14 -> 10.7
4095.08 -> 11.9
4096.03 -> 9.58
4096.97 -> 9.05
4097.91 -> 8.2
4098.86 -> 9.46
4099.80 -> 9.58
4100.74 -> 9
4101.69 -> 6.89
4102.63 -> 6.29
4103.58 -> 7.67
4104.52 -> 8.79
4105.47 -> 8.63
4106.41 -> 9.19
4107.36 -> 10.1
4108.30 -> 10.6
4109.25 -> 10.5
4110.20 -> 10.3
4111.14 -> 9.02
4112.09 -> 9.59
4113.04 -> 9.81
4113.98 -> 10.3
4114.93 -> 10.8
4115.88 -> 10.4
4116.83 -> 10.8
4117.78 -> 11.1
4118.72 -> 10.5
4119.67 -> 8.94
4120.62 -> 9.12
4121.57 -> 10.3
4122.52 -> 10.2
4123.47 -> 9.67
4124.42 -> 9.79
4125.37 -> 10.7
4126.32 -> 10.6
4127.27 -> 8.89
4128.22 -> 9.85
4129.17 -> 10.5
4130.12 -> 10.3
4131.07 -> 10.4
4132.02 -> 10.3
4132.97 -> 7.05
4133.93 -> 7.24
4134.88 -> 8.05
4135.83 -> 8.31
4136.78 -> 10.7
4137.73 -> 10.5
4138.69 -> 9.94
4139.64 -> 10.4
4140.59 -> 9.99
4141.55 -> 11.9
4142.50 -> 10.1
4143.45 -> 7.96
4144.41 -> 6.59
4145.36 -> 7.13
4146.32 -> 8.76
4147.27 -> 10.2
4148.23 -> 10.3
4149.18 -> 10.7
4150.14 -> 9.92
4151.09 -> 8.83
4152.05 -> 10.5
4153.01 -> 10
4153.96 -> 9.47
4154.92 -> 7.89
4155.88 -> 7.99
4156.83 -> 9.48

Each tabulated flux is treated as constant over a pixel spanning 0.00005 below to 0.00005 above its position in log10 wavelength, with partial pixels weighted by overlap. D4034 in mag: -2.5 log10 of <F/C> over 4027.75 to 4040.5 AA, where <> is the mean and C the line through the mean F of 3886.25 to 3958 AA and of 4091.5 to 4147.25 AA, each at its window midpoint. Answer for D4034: -0.20 mag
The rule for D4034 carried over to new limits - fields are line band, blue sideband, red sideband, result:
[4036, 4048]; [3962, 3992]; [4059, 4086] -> -0.148 mag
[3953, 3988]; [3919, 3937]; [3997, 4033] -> 0.136 mag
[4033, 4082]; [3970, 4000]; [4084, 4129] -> 0.038 mag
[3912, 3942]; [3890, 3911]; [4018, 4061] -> 0.378 mag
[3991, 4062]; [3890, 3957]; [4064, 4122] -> -0.181 mag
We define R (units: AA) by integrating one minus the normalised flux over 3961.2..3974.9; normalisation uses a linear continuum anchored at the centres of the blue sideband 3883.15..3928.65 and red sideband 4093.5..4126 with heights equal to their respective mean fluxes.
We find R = 7.5 AA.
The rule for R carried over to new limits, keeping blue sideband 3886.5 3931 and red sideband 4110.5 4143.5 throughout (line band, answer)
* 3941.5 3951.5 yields 1.6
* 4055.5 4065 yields 0.3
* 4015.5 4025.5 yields -2.2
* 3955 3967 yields 2.4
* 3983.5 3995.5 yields -2.8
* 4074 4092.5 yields -1.8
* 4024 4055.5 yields -3.2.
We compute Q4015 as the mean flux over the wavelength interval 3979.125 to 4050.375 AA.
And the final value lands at 8.95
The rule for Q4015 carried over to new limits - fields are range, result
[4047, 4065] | 8.59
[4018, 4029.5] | 9.62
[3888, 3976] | 4.93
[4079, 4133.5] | 9.8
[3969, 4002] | 7.4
